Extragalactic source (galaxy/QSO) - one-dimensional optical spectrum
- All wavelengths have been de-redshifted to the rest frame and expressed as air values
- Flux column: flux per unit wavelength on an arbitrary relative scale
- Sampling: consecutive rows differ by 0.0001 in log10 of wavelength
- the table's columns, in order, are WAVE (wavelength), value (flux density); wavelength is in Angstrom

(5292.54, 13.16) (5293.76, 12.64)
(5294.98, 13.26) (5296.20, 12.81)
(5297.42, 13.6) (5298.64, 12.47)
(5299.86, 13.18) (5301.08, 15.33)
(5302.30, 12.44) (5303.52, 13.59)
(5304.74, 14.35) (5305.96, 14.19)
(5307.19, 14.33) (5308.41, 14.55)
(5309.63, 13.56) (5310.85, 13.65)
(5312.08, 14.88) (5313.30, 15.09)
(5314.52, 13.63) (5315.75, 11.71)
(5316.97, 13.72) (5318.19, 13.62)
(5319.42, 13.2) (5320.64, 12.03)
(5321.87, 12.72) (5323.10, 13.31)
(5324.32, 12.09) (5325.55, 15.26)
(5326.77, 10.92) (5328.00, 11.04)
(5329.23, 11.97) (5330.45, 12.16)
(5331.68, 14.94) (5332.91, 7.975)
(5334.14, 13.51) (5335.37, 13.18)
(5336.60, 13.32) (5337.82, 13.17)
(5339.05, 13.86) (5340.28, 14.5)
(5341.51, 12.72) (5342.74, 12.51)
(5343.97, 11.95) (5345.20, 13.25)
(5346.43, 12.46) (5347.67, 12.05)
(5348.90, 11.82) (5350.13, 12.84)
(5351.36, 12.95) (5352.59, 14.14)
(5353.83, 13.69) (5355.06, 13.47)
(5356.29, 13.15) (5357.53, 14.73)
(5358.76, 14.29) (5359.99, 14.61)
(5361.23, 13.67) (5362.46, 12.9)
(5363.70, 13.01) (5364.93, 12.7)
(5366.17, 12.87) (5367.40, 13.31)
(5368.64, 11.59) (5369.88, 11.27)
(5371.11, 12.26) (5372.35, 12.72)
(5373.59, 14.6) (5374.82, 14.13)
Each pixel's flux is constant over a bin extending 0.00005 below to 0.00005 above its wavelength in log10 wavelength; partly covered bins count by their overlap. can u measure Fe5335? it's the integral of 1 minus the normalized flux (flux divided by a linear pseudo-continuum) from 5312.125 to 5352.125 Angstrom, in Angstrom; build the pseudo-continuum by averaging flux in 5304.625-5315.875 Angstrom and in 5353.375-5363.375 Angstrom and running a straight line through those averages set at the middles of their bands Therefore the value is 3.2 Angstrom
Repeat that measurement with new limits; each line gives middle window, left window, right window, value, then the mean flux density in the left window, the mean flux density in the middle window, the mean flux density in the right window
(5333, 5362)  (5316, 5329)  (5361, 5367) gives -0.66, 12.7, 13.2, 13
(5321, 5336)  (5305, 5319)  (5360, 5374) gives 1.29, 13.9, 12.4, 12.9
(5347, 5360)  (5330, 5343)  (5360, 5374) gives -0.50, 12.9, 13.4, 12.9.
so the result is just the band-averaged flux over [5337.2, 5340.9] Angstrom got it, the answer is 13.9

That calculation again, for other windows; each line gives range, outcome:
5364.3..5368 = 13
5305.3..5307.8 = 14.2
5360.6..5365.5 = 13.1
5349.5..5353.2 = 13.3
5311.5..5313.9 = 15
